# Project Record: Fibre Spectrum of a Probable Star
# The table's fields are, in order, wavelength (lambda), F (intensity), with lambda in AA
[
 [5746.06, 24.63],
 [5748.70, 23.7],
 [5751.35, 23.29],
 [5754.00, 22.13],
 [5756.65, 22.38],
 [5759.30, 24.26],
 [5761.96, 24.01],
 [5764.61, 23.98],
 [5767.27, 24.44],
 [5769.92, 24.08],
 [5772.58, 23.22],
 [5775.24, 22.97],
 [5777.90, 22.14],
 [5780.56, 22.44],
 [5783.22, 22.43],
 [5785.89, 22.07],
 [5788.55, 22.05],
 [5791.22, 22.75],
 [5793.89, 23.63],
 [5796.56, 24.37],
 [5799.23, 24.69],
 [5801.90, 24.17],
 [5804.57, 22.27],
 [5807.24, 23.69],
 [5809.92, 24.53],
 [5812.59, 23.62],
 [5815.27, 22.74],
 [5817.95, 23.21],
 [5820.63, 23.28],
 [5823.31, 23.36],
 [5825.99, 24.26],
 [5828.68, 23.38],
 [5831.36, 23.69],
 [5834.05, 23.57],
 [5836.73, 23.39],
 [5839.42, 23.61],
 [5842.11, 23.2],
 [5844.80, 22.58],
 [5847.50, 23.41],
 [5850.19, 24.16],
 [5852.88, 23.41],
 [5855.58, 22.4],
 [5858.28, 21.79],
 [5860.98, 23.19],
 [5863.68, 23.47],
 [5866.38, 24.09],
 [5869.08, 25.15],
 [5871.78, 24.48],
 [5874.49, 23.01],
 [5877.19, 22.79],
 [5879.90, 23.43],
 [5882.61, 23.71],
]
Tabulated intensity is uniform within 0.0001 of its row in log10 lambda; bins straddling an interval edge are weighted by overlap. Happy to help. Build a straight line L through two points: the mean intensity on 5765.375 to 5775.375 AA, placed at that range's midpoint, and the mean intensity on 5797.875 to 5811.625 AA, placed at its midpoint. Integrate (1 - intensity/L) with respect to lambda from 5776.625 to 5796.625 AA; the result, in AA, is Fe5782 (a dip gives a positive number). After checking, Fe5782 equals 1.00 AA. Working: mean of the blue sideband 23.8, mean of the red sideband 23.9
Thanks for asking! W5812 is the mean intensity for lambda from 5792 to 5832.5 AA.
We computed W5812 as 23.6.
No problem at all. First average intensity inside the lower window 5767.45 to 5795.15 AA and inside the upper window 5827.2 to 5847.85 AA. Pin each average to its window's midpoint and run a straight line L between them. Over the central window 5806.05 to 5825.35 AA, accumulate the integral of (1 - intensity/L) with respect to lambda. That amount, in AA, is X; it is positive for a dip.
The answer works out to -0.3 AA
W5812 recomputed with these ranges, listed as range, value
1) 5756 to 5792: 23.1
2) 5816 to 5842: 23.5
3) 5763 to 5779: 23.5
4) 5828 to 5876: 23.4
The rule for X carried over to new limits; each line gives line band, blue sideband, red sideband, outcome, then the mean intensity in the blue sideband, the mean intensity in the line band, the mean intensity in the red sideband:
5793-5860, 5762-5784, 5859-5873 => 0.6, 23.3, 23.5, 24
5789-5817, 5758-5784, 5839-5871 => -0.2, 23.4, 23.6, 23.4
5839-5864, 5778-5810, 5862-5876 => 0.8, 23.2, 23.1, 24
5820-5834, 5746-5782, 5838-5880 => -0.1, 23.4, 23.6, 23.4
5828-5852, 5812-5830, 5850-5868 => -0.2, 23.4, 23.5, 23.2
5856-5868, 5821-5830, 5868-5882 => 0.3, 23.6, 23.1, 23.7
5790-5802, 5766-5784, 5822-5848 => -0.3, 23.1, 23.9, 23.4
